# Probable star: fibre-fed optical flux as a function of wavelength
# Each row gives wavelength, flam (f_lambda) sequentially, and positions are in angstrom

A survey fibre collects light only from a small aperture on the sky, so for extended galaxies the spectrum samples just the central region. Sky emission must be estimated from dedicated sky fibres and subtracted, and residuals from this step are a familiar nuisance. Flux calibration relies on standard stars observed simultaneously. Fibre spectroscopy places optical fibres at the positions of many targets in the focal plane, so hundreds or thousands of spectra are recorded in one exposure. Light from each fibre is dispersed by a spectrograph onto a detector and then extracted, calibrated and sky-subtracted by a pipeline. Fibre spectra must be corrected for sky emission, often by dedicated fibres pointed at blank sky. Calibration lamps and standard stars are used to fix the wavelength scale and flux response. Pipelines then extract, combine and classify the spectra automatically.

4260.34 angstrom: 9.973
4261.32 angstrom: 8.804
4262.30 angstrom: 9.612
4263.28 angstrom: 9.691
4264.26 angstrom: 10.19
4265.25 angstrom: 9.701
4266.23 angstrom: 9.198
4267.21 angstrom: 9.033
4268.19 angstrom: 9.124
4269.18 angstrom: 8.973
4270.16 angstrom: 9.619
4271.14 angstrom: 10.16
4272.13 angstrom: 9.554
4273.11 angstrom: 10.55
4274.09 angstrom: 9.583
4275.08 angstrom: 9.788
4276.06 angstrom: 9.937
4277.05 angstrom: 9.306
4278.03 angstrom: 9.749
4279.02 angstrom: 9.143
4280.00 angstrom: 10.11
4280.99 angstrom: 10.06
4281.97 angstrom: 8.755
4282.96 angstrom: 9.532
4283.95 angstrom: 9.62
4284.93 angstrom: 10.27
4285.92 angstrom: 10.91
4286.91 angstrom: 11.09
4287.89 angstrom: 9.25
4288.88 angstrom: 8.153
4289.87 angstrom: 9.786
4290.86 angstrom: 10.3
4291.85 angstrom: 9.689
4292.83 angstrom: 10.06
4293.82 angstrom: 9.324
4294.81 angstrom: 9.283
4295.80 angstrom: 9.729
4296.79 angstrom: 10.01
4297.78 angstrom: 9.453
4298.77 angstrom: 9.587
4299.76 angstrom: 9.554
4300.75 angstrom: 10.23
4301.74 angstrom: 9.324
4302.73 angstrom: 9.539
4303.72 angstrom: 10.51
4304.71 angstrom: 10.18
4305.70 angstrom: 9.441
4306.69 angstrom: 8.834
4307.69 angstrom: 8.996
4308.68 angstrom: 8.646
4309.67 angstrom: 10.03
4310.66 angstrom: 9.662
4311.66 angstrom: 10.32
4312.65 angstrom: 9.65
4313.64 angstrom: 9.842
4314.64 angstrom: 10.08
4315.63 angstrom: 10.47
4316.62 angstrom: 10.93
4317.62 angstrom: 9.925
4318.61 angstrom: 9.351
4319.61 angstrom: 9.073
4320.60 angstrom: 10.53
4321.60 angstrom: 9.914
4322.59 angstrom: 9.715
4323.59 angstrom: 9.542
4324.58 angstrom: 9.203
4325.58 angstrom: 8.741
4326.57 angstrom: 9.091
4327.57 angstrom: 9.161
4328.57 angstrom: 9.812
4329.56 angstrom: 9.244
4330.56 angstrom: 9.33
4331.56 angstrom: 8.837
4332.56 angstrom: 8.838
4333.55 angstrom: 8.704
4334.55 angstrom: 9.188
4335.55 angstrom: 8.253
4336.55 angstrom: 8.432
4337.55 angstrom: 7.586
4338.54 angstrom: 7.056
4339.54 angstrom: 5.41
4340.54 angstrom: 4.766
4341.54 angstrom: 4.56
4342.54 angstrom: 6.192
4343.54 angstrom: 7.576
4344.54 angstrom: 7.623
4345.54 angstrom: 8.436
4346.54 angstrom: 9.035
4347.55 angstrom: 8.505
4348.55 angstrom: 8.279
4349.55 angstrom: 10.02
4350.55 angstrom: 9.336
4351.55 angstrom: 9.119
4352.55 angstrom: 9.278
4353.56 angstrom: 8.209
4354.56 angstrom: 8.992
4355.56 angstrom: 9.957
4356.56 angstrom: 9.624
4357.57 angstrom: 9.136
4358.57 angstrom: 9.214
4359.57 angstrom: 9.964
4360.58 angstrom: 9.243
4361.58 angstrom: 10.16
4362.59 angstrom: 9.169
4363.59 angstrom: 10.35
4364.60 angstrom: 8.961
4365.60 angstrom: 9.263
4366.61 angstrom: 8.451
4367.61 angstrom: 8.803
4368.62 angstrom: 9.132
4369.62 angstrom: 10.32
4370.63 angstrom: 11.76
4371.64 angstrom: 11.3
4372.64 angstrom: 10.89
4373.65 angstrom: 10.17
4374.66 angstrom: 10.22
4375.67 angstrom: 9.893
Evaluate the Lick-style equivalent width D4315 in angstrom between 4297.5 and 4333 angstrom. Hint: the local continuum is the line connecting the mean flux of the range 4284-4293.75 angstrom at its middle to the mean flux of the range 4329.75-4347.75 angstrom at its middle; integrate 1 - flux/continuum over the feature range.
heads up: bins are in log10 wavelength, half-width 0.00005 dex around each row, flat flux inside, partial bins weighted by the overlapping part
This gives -3.6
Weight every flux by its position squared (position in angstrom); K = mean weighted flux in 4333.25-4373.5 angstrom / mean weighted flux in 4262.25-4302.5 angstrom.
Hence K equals 0.94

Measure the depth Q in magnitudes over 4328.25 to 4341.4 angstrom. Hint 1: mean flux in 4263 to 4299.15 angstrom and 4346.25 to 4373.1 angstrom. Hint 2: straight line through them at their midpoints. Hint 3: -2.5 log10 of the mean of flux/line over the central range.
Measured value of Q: 0.194 mag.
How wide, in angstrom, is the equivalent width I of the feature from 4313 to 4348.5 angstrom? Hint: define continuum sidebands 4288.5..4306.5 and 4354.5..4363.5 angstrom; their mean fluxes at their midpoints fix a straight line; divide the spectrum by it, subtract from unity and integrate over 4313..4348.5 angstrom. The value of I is 3.6 angstrom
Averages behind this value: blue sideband 9.67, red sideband 9.56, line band 8.65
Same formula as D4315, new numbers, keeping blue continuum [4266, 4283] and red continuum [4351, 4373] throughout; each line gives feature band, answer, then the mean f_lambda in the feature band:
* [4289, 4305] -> -0.27 angstrom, 9.74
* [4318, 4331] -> 0.19 angstrom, 9.45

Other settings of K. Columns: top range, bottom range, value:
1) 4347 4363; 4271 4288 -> 0.97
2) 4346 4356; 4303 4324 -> 0.94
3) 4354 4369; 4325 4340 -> 1.11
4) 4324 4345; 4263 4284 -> 0.86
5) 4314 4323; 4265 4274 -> 1.07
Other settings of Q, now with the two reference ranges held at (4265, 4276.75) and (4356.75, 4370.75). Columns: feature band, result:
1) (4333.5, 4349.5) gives 0.26 mag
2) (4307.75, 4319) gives -0.04 mag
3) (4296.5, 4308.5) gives 0.00 mag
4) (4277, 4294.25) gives -0.02 mag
